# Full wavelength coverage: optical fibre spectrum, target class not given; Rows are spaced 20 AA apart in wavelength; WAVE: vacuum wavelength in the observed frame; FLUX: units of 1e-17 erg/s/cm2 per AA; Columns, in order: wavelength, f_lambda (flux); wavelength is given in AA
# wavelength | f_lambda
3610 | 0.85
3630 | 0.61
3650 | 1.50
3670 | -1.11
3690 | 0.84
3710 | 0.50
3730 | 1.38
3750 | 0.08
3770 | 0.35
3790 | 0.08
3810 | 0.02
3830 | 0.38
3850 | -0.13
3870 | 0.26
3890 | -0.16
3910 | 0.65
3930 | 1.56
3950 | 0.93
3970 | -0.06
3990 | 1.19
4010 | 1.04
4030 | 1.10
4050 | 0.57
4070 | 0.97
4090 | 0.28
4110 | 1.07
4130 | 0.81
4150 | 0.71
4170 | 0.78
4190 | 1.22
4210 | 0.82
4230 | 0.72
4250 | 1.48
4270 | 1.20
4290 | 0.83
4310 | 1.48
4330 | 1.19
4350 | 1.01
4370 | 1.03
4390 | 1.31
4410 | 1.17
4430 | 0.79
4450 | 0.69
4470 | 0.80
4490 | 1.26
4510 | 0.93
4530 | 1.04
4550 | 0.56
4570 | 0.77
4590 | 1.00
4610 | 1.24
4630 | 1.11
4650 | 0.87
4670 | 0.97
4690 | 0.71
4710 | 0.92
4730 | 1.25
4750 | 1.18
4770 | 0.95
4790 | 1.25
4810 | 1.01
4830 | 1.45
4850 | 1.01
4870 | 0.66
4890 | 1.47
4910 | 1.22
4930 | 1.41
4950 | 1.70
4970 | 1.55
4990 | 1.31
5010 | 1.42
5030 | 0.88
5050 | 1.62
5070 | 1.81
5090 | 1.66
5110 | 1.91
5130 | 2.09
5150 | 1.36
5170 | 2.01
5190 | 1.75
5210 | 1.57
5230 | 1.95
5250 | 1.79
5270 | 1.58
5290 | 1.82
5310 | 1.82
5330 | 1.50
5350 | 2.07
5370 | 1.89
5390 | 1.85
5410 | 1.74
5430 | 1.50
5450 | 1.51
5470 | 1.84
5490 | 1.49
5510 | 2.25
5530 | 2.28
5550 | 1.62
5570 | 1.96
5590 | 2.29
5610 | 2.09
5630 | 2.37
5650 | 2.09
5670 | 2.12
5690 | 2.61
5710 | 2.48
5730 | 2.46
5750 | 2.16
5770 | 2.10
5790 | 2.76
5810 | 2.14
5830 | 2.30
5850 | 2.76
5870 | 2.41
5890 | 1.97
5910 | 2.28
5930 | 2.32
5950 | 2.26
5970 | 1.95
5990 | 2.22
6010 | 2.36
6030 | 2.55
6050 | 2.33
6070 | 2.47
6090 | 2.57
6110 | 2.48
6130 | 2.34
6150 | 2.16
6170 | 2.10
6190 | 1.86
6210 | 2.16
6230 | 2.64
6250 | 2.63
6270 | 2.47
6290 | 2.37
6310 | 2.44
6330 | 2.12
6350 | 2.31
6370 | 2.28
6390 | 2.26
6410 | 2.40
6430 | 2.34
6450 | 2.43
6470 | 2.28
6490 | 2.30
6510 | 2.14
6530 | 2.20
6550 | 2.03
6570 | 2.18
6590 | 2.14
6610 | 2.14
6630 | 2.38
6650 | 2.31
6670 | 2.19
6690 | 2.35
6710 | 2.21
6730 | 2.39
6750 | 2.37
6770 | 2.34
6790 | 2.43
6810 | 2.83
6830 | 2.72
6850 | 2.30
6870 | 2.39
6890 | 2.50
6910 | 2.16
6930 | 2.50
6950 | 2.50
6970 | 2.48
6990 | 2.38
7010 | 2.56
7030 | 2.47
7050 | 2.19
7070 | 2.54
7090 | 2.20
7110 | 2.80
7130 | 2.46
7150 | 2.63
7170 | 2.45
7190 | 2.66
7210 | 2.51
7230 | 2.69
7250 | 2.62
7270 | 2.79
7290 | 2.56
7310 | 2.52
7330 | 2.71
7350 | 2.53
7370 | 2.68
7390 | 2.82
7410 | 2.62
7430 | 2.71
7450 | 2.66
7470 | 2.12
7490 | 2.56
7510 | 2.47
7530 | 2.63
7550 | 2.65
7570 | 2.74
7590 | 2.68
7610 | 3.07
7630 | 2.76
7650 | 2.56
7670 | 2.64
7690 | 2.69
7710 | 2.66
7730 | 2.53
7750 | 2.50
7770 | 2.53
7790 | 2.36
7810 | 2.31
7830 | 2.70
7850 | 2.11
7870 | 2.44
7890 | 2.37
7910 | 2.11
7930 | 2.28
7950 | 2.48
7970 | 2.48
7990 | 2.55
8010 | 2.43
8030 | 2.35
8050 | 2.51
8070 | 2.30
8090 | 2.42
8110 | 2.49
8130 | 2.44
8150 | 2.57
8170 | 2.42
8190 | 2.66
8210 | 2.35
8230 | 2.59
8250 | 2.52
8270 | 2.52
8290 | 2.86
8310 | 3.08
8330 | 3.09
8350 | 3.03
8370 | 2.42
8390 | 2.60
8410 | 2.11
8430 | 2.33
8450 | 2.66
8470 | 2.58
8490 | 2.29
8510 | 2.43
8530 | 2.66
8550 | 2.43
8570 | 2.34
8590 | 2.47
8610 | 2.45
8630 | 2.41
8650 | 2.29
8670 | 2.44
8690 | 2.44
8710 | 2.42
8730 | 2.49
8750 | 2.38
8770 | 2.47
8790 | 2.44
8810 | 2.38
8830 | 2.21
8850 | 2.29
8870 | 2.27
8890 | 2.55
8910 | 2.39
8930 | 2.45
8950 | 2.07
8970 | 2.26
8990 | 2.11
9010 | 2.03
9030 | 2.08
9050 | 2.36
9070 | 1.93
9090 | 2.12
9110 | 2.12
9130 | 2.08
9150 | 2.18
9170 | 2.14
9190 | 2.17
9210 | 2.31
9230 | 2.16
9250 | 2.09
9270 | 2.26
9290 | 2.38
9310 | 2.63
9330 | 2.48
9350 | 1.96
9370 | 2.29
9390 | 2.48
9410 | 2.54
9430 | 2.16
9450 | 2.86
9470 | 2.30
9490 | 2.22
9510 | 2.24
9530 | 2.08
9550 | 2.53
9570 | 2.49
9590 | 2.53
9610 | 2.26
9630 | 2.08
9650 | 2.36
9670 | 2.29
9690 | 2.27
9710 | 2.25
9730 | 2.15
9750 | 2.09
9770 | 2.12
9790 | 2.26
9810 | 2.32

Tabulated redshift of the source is 0.267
